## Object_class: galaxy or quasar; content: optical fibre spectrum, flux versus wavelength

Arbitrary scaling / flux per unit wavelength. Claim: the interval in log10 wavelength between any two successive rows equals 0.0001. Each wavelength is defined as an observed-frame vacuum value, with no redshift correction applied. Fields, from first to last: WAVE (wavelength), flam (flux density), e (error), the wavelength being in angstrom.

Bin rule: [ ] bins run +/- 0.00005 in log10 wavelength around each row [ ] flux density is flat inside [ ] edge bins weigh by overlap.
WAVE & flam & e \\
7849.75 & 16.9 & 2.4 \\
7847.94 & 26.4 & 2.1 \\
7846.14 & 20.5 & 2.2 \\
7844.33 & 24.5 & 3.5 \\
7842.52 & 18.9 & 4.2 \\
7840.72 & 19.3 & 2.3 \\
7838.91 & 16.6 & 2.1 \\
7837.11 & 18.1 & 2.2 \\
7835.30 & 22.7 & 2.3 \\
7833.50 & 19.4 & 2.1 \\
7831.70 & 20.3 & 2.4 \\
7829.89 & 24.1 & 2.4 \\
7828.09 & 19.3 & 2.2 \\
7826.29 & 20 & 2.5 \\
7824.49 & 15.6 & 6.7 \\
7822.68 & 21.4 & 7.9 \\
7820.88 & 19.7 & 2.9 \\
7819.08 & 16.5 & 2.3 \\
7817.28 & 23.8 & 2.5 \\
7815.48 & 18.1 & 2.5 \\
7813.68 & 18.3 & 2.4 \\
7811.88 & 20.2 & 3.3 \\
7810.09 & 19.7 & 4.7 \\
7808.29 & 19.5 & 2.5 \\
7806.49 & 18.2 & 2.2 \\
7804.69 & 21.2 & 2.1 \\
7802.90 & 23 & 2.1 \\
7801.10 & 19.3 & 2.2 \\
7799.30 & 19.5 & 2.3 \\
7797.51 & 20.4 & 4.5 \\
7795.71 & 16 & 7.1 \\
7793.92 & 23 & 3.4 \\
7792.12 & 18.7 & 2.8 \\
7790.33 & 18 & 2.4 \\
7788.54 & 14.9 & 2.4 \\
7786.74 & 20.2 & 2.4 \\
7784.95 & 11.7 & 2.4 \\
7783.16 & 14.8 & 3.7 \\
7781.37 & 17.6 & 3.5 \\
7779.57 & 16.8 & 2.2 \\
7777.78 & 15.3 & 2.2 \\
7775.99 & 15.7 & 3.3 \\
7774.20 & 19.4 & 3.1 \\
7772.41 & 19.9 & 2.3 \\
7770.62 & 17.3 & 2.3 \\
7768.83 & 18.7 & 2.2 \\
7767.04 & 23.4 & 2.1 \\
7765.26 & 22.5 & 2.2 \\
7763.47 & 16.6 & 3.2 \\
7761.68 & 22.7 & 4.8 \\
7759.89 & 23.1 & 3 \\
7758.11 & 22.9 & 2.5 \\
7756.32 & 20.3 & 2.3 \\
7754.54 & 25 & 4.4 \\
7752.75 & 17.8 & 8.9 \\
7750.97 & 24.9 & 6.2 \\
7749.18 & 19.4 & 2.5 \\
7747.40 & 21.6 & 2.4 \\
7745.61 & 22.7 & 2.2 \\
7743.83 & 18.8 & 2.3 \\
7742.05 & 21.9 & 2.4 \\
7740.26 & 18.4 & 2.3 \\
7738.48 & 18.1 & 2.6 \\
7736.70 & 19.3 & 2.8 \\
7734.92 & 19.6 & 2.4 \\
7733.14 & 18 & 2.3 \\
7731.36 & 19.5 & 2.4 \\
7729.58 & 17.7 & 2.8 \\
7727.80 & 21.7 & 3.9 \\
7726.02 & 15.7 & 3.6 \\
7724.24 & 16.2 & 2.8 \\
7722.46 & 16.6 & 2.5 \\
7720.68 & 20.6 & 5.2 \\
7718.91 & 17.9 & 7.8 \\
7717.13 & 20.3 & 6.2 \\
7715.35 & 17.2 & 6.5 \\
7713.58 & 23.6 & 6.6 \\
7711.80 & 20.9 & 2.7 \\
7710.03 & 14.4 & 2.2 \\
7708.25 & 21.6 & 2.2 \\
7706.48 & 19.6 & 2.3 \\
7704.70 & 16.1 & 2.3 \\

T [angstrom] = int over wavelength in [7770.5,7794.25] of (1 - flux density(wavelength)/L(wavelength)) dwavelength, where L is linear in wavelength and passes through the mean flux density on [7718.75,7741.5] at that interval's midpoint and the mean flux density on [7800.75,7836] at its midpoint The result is 2.6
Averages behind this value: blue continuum 18.5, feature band 17.2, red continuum 20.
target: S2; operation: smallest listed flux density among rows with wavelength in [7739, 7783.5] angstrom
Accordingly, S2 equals 14.8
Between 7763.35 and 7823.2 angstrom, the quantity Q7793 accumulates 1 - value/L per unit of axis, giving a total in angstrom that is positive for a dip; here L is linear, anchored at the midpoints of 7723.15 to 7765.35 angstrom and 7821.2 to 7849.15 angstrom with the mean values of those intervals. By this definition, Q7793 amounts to 4.3 angstrom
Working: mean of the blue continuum 20.1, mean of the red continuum 20.4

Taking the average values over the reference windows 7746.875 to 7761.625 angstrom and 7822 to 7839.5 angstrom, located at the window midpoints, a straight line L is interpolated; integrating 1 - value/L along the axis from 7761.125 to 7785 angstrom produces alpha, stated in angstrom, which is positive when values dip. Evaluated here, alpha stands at 3.6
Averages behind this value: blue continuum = 21.9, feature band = 18.2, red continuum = 19.8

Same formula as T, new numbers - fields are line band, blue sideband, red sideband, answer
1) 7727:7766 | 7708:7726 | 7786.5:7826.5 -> -3.4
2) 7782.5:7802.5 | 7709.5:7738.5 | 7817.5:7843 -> 1.3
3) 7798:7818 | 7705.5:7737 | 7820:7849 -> 0.0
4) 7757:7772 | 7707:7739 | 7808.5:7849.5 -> -1.2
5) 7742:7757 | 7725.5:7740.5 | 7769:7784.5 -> -2.7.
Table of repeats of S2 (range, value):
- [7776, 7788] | 11.7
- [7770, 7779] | 15.3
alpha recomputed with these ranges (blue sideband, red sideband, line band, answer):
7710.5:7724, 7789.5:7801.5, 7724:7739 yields 0.6 angstrom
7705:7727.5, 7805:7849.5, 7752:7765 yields -1.4 angstrom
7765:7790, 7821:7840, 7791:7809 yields -1.3 angstrom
